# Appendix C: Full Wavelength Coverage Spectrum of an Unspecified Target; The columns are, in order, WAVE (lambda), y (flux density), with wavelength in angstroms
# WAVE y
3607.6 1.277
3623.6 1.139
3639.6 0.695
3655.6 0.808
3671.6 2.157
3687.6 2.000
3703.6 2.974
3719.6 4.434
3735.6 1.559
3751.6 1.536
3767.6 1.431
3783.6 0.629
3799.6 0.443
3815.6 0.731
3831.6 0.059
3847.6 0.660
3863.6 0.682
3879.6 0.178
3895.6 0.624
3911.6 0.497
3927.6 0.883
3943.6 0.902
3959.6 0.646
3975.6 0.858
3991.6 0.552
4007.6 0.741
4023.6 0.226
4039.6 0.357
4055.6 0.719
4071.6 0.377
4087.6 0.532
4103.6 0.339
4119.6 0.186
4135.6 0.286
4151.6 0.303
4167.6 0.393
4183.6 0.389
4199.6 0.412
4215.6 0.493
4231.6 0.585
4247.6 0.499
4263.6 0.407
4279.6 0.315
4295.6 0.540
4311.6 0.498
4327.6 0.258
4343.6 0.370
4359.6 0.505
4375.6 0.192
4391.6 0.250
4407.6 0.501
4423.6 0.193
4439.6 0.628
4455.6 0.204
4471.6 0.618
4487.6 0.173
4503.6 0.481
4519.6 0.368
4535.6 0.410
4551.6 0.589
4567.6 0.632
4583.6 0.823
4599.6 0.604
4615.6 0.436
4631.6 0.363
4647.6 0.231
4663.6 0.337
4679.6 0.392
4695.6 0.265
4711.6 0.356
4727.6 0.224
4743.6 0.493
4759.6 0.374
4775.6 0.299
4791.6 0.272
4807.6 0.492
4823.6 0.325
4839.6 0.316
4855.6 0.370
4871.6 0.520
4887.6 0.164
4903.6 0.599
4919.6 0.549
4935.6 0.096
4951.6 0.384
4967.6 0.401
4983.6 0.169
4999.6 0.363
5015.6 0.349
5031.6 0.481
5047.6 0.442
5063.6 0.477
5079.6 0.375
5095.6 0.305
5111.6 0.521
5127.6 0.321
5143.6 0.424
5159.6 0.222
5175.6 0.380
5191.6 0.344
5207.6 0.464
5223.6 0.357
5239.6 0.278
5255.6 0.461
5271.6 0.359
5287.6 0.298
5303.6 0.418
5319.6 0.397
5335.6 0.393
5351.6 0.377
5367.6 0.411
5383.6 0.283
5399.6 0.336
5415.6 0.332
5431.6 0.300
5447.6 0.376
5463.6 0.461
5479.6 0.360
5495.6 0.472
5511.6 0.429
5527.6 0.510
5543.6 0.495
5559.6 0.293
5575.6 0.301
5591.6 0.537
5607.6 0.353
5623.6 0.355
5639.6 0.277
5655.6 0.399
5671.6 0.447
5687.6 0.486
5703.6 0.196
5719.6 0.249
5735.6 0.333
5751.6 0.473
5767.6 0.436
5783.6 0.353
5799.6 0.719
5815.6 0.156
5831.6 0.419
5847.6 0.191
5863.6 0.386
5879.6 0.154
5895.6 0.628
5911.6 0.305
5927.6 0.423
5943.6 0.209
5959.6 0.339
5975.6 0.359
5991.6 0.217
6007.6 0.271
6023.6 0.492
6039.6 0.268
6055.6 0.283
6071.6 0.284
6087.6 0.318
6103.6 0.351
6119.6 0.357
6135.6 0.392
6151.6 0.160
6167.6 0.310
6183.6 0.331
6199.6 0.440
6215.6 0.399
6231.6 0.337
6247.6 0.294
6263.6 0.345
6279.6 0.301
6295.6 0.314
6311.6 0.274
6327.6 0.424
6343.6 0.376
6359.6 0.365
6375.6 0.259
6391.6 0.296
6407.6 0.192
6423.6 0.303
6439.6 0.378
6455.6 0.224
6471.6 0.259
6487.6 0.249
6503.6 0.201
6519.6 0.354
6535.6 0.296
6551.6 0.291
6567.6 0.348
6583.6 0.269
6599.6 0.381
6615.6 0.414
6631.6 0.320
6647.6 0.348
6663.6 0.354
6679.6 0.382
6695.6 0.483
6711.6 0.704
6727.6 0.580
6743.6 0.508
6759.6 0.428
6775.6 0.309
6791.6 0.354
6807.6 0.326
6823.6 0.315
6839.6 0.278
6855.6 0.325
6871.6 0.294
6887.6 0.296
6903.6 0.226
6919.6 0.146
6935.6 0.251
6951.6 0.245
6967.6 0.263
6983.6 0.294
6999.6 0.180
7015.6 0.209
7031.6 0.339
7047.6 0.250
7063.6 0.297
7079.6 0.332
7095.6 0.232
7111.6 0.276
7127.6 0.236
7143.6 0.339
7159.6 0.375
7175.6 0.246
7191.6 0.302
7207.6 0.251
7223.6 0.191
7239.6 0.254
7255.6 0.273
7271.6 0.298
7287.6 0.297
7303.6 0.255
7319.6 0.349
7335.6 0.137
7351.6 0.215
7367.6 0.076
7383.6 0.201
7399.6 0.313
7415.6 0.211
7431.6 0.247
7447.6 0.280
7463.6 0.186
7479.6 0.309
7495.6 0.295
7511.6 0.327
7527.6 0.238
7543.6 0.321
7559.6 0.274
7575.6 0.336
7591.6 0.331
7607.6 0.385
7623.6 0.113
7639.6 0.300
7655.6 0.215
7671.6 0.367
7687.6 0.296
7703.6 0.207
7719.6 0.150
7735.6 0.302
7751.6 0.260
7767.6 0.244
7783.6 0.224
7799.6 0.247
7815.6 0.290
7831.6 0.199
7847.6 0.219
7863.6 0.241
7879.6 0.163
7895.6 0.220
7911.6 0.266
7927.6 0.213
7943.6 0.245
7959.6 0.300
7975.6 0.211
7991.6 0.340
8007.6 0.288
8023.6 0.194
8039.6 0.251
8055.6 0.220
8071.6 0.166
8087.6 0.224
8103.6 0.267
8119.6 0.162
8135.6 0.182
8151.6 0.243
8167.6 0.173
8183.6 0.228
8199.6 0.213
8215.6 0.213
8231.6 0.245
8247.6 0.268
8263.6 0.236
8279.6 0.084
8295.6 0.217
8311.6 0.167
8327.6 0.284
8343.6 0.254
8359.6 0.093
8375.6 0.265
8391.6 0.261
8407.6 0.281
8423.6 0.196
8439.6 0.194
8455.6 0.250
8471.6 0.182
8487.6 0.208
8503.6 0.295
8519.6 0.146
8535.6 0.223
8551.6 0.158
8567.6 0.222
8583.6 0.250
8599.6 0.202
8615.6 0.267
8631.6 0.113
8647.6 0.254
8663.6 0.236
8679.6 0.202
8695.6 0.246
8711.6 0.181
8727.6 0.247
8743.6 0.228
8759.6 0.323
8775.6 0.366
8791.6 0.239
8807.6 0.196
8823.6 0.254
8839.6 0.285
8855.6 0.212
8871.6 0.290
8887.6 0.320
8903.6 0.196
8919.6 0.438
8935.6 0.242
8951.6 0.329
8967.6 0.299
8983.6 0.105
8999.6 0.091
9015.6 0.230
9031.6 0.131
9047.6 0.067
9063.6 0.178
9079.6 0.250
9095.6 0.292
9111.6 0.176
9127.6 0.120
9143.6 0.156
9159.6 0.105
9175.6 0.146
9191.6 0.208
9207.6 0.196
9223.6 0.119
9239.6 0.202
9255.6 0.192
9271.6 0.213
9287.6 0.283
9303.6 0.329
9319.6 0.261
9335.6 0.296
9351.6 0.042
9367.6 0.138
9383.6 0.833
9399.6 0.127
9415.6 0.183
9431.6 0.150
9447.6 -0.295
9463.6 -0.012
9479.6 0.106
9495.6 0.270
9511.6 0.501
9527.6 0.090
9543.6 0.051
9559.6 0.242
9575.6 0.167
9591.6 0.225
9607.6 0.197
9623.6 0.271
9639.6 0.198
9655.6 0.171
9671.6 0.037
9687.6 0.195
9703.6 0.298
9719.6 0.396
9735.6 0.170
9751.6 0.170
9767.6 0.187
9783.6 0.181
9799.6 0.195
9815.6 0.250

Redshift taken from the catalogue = 1.400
